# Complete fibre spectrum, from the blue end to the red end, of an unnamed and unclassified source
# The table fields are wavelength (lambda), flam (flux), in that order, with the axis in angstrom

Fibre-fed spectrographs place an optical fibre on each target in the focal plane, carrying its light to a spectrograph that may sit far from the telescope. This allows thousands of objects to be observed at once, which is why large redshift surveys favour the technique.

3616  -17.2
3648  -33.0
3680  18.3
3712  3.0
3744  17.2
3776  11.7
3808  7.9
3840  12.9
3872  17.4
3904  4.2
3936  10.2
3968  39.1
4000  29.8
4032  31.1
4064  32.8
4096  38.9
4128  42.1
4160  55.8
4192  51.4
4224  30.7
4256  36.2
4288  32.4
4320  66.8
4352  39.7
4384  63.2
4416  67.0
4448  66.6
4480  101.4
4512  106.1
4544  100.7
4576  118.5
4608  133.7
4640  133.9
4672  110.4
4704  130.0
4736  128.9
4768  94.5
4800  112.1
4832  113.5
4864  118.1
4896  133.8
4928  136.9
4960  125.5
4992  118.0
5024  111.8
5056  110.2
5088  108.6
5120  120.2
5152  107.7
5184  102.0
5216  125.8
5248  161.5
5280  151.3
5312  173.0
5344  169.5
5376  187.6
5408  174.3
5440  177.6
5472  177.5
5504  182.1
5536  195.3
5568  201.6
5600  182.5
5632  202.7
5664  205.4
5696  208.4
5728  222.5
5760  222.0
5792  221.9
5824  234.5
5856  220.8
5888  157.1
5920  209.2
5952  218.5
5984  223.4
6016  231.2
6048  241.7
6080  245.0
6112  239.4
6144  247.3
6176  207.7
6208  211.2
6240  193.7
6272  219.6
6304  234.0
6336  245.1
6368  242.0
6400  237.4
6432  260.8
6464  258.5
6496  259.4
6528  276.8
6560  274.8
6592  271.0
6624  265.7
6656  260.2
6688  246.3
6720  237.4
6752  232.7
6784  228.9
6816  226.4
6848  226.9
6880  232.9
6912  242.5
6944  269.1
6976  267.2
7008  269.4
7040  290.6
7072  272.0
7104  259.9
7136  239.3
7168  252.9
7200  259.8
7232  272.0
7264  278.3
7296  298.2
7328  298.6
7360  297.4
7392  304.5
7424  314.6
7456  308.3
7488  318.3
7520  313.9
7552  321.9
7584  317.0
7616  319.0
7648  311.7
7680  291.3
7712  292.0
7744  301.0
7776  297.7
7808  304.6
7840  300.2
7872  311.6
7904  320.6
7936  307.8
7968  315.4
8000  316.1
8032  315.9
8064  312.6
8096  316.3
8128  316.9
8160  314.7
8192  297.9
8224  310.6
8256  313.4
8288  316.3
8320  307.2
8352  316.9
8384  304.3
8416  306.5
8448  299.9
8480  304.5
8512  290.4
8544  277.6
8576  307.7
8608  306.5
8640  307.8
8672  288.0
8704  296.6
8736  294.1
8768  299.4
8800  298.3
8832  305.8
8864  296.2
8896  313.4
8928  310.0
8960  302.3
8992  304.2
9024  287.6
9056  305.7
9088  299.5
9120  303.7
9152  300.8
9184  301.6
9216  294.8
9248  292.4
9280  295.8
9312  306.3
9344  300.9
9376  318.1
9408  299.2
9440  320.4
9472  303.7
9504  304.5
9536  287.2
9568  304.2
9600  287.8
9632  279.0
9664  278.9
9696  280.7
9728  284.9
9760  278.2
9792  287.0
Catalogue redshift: 0.000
